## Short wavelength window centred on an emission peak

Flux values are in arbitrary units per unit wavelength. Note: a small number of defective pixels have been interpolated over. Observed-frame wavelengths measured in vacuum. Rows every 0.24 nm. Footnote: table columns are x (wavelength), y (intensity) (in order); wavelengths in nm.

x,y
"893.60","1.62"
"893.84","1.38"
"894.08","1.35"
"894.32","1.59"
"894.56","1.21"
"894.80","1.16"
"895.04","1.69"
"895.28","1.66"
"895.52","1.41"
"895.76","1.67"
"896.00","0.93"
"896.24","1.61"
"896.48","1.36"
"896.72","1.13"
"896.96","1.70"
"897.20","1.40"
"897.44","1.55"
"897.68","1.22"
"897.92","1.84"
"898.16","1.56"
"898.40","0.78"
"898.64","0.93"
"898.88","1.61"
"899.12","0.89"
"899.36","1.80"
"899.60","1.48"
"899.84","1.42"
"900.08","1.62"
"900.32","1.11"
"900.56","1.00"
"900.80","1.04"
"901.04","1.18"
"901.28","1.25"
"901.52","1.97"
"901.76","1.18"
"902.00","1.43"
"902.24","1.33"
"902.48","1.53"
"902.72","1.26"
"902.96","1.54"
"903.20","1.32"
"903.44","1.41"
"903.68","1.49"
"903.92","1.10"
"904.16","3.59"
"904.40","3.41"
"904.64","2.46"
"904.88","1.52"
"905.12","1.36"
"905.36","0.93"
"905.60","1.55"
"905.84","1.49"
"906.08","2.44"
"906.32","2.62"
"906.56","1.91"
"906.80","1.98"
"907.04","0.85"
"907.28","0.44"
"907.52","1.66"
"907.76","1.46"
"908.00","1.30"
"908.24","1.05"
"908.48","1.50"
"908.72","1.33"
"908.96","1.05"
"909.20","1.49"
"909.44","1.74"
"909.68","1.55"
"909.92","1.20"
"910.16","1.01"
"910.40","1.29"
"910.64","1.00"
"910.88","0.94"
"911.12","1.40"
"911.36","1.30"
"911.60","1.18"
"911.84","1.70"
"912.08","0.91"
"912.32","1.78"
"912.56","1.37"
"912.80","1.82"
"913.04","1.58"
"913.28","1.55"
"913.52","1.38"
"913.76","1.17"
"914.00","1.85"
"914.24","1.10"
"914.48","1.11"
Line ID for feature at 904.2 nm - [S II] 6716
